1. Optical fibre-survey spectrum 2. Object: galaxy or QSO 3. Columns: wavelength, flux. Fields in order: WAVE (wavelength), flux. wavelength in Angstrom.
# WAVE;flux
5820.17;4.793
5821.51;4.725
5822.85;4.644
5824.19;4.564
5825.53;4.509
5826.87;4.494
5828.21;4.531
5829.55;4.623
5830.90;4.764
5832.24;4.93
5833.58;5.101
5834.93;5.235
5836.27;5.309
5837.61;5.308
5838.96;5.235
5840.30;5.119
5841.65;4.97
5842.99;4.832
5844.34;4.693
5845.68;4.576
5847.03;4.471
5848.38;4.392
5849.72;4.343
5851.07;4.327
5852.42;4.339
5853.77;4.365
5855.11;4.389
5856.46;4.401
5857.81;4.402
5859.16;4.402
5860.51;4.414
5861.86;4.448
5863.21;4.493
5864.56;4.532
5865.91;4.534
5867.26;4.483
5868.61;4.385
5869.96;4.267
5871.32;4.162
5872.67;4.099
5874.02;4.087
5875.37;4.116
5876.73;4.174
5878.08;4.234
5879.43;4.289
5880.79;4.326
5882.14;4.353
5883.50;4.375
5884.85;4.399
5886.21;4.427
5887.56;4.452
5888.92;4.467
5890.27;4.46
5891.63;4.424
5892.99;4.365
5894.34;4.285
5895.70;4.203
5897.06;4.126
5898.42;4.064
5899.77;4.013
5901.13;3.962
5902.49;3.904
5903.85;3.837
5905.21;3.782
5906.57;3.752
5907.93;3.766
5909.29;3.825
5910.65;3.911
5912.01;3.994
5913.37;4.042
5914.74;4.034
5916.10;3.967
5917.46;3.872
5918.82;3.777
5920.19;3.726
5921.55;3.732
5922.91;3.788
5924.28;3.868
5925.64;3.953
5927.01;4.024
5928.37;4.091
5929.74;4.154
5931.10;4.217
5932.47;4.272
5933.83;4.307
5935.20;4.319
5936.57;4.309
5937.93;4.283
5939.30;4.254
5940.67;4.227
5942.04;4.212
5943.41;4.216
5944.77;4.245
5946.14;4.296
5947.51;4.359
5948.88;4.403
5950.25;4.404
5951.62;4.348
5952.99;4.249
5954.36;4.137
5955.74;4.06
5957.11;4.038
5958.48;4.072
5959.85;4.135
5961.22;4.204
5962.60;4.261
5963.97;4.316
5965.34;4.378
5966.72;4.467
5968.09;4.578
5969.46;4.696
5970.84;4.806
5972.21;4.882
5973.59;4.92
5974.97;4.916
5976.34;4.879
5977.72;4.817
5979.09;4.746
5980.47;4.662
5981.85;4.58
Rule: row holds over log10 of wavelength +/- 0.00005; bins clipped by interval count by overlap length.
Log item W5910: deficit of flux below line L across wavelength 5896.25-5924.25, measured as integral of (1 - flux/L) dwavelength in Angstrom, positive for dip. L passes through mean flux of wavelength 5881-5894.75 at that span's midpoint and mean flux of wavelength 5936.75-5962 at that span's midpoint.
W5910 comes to 2.9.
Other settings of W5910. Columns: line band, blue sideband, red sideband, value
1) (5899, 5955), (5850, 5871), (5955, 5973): 4.06 Angstrom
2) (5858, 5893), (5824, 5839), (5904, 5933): 0.33 Angstrom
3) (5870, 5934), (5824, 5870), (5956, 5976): 6.59 Angstrom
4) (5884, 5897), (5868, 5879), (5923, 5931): -0.75 Angstrom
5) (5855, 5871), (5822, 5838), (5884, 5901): 0.43 Angstrom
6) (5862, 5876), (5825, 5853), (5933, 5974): 1.01 Angstrom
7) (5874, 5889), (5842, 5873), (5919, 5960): 0.13 Angstrom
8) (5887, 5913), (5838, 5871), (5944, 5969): 2.00 Angstrom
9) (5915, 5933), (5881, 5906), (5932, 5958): 1.21 Angstrom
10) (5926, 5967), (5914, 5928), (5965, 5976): 0.63 Angstrom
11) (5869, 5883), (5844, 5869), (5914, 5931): 0.23 Angstrom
